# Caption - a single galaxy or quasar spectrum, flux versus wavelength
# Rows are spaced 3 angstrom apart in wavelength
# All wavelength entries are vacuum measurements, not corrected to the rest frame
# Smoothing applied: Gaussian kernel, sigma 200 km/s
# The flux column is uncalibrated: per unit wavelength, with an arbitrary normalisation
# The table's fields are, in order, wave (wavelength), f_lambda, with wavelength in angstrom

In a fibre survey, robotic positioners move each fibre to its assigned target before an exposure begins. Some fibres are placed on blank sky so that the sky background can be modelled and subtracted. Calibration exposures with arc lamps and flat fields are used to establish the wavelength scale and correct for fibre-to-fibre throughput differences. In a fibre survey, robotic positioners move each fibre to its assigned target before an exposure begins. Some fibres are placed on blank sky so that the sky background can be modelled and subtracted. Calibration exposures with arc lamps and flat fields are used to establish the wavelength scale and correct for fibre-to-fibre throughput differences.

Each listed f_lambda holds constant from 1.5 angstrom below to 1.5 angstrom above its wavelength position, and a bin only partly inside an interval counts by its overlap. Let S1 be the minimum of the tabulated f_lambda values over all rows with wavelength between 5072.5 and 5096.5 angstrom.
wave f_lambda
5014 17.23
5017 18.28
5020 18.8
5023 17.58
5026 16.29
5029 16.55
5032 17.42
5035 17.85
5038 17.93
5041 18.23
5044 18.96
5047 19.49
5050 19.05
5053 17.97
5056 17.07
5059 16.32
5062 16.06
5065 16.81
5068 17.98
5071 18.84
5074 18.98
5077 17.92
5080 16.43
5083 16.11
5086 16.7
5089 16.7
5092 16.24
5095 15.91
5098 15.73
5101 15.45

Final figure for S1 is 15.91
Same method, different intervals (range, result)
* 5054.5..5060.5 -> 16.32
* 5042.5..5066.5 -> 16.06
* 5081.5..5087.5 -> 16.11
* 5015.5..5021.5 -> 18.28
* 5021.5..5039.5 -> 16.29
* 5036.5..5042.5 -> 17.93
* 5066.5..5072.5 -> 17.98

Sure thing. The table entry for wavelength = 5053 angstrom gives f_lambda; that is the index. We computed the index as 17.97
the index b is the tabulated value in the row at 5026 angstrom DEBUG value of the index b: 16.29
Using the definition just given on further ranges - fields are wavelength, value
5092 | 16.24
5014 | 17.23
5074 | 18.98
